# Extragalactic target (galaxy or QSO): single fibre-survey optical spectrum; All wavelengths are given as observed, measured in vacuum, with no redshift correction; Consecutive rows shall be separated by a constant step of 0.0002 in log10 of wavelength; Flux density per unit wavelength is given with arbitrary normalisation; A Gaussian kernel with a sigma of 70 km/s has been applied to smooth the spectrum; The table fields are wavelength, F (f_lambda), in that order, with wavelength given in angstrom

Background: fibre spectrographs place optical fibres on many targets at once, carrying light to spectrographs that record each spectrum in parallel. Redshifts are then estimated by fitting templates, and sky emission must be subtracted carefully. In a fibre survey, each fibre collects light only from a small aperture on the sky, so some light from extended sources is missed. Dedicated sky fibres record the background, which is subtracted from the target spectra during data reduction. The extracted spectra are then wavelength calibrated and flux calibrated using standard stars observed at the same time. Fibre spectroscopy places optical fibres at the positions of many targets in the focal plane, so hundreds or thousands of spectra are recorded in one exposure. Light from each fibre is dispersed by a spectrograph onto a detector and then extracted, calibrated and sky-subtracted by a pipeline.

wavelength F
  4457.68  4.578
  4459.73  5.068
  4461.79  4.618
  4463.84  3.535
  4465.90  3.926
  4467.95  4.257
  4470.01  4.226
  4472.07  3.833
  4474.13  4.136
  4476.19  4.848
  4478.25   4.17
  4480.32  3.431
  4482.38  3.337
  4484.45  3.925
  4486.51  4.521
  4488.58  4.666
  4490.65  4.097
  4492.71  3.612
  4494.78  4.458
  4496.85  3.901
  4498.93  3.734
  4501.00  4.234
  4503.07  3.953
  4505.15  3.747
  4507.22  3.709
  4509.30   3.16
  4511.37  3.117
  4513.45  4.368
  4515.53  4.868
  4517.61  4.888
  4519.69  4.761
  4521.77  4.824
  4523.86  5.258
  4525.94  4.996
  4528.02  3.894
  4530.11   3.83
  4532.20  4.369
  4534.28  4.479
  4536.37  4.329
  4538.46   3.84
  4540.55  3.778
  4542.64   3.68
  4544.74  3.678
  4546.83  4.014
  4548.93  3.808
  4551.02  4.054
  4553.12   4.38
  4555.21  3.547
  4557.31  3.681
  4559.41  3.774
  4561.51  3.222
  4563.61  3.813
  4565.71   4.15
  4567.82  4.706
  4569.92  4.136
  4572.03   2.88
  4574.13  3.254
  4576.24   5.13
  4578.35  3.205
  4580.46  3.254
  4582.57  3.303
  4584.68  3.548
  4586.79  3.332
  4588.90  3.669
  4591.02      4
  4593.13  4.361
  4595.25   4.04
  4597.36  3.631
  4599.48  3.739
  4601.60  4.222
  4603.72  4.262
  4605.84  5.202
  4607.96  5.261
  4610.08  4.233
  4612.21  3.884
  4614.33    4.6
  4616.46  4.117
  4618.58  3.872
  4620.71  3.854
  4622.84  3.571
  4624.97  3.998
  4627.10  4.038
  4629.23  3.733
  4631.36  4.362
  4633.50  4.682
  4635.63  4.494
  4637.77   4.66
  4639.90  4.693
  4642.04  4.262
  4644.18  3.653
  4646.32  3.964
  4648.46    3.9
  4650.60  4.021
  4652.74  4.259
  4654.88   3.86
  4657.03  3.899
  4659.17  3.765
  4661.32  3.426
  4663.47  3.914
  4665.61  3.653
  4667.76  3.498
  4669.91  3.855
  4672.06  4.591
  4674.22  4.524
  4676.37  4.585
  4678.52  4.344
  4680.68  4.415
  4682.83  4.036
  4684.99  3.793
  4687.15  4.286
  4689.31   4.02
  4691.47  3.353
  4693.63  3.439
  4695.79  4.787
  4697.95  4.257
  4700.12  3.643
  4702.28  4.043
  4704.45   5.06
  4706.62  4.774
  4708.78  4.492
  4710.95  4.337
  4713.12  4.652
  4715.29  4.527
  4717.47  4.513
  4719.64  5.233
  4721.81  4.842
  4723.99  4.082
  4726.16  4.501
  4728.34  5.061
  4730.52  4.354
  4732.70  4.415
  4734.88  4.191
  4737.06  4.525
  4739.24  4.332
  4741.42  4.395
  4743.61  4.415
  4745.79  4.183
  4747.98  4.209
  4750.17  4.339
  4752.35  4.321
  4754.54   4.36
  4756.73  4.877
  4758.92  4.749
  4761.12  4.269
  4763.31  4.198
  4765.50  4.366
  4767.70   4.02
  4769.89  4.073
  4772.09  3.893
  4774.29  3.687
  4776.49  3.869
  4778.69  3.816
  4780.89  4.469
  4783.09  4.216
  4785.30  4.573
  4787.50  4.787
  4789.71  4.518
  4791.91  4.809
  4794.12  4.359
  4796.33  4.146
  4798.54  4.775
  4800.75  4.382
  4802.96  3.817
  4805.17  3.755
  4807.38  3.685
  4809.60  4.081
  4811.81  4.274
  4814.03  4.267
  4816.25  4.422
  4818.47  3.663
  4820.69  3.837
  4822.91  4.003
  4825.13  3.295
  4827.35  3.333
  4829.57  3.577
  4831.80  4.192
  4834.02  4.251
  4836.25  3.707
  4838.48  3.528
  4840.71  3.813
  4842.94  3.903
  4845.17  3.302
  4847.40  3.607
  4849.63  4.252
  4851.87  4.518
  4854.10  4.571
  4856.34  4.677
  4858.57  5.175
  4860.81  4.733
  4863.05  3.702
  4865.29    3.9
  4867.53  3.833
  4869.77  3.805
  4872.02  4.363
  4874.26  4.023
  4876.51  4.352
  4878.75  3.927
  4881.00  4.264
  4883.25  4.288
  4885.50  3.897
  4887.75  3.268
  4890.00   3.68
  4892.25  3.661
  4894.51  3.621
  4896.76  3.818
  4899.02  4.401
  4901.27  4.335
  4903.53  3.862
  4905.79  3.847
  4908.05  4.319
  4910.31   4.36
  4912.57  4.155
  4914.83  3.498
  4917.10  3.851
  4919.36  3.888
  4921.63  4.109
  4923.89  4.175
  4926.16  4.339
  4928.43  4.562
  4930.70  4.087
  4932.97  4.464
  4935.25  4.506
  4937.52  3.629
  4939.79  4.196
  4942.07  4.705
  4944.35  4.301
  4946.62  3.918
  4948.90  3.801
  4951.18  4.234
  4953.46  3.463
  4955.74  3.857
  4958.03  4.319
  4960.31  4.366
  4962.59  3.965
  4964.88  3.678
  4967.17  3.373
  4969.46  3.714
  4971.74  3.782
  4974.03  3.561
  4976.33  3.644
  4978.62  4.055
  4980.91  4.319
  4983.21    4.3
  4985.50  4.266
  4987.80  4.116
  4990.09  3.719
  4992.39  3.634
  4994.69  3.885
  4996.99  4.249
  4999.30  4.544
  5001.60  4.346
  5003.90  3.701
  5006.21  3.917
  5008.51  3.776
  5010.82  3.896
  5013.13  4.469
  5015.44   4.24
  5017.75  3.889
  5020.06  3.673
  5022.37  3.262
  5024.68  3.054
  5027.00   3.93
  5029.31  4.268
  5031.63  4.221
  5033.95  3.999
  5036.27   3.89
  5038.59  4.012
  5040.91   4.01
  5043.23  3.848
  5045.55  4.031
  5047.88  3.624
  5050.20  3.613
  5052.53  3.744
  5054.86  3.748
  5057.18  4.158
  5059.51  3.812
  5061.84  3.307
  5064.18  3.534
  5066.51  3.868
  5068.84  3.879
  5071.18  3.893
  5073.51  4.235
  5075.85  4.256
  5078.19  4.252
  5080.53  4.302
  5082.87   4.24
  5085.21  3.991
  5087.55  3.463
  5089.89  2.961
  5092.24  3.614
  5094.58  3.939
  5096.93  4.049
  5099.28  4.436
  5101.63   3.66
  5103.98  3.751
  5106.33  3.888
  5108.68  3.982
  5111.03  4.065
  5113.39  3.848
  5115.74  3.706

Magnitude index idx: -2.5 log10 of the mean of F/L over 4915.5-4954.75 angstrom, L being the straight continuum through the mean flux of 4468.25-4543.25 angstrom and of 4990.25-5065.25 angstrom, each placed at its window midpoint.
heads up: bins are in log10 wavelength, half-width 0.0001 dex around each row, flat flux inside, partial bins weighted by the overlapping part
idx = -0.05 mag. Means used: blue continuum 4.14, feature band 4.12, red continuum 3.88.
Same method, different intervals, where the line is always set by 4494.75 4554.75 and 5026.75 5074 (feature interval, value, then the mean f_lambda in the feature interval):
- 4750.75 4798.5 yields -0.08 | 4.31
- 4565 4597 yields 0.09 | 3.79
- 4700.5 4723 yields -0.14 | 4.61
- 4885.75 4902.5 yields 0.03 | 3.83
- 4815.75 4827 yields 0.06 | 3.78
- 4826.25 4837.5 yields 0.05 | 3.81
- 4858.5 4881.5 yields -0.05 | 4.14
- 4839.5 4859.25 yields -0.05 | 4.18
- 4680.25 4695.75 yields 0.03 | 3.94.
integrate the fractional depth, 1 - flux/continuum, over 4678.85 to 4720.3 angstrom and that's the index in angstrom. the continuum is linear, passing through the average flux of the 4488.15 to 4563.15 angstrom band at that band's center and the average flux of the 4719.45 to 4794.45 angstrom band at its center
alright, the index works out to 0.1 angstrom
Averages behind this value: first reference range 4.07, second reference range 4.37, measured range 4.29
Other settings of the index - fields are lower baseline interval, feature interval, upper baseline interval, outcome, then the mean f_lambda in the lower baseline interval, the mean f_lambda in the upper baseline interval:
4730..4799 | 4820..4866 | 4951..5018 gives 2.2 angstrom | 4.32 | 3.97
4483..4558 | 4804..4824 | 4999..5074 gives -0.1 angstrom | 4.11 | 3.88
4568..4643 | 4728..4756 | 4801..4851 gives -3.2 angstrom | 4.05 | 3.86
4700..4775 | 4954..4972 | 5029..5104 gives 0.8 angstrom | 4.41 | 3.89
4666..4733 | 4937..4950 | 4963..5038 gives -0.4 angstrom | 4.33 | 3.92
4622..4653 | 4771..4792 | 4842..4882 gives -0.4 angstrom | 4.15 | 4.16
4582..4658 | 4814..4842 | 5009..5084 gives 1.3 angstrom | 4.09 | 3.91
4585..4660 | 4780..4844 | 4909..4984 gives -0.2 angstrom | 4.11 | 4.03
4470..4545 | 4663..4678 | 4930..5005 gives -0.1 angstrom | 4.13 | 4.02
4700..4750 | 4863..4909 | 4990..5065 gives 2.2 angstrom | 4.48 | 3.88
